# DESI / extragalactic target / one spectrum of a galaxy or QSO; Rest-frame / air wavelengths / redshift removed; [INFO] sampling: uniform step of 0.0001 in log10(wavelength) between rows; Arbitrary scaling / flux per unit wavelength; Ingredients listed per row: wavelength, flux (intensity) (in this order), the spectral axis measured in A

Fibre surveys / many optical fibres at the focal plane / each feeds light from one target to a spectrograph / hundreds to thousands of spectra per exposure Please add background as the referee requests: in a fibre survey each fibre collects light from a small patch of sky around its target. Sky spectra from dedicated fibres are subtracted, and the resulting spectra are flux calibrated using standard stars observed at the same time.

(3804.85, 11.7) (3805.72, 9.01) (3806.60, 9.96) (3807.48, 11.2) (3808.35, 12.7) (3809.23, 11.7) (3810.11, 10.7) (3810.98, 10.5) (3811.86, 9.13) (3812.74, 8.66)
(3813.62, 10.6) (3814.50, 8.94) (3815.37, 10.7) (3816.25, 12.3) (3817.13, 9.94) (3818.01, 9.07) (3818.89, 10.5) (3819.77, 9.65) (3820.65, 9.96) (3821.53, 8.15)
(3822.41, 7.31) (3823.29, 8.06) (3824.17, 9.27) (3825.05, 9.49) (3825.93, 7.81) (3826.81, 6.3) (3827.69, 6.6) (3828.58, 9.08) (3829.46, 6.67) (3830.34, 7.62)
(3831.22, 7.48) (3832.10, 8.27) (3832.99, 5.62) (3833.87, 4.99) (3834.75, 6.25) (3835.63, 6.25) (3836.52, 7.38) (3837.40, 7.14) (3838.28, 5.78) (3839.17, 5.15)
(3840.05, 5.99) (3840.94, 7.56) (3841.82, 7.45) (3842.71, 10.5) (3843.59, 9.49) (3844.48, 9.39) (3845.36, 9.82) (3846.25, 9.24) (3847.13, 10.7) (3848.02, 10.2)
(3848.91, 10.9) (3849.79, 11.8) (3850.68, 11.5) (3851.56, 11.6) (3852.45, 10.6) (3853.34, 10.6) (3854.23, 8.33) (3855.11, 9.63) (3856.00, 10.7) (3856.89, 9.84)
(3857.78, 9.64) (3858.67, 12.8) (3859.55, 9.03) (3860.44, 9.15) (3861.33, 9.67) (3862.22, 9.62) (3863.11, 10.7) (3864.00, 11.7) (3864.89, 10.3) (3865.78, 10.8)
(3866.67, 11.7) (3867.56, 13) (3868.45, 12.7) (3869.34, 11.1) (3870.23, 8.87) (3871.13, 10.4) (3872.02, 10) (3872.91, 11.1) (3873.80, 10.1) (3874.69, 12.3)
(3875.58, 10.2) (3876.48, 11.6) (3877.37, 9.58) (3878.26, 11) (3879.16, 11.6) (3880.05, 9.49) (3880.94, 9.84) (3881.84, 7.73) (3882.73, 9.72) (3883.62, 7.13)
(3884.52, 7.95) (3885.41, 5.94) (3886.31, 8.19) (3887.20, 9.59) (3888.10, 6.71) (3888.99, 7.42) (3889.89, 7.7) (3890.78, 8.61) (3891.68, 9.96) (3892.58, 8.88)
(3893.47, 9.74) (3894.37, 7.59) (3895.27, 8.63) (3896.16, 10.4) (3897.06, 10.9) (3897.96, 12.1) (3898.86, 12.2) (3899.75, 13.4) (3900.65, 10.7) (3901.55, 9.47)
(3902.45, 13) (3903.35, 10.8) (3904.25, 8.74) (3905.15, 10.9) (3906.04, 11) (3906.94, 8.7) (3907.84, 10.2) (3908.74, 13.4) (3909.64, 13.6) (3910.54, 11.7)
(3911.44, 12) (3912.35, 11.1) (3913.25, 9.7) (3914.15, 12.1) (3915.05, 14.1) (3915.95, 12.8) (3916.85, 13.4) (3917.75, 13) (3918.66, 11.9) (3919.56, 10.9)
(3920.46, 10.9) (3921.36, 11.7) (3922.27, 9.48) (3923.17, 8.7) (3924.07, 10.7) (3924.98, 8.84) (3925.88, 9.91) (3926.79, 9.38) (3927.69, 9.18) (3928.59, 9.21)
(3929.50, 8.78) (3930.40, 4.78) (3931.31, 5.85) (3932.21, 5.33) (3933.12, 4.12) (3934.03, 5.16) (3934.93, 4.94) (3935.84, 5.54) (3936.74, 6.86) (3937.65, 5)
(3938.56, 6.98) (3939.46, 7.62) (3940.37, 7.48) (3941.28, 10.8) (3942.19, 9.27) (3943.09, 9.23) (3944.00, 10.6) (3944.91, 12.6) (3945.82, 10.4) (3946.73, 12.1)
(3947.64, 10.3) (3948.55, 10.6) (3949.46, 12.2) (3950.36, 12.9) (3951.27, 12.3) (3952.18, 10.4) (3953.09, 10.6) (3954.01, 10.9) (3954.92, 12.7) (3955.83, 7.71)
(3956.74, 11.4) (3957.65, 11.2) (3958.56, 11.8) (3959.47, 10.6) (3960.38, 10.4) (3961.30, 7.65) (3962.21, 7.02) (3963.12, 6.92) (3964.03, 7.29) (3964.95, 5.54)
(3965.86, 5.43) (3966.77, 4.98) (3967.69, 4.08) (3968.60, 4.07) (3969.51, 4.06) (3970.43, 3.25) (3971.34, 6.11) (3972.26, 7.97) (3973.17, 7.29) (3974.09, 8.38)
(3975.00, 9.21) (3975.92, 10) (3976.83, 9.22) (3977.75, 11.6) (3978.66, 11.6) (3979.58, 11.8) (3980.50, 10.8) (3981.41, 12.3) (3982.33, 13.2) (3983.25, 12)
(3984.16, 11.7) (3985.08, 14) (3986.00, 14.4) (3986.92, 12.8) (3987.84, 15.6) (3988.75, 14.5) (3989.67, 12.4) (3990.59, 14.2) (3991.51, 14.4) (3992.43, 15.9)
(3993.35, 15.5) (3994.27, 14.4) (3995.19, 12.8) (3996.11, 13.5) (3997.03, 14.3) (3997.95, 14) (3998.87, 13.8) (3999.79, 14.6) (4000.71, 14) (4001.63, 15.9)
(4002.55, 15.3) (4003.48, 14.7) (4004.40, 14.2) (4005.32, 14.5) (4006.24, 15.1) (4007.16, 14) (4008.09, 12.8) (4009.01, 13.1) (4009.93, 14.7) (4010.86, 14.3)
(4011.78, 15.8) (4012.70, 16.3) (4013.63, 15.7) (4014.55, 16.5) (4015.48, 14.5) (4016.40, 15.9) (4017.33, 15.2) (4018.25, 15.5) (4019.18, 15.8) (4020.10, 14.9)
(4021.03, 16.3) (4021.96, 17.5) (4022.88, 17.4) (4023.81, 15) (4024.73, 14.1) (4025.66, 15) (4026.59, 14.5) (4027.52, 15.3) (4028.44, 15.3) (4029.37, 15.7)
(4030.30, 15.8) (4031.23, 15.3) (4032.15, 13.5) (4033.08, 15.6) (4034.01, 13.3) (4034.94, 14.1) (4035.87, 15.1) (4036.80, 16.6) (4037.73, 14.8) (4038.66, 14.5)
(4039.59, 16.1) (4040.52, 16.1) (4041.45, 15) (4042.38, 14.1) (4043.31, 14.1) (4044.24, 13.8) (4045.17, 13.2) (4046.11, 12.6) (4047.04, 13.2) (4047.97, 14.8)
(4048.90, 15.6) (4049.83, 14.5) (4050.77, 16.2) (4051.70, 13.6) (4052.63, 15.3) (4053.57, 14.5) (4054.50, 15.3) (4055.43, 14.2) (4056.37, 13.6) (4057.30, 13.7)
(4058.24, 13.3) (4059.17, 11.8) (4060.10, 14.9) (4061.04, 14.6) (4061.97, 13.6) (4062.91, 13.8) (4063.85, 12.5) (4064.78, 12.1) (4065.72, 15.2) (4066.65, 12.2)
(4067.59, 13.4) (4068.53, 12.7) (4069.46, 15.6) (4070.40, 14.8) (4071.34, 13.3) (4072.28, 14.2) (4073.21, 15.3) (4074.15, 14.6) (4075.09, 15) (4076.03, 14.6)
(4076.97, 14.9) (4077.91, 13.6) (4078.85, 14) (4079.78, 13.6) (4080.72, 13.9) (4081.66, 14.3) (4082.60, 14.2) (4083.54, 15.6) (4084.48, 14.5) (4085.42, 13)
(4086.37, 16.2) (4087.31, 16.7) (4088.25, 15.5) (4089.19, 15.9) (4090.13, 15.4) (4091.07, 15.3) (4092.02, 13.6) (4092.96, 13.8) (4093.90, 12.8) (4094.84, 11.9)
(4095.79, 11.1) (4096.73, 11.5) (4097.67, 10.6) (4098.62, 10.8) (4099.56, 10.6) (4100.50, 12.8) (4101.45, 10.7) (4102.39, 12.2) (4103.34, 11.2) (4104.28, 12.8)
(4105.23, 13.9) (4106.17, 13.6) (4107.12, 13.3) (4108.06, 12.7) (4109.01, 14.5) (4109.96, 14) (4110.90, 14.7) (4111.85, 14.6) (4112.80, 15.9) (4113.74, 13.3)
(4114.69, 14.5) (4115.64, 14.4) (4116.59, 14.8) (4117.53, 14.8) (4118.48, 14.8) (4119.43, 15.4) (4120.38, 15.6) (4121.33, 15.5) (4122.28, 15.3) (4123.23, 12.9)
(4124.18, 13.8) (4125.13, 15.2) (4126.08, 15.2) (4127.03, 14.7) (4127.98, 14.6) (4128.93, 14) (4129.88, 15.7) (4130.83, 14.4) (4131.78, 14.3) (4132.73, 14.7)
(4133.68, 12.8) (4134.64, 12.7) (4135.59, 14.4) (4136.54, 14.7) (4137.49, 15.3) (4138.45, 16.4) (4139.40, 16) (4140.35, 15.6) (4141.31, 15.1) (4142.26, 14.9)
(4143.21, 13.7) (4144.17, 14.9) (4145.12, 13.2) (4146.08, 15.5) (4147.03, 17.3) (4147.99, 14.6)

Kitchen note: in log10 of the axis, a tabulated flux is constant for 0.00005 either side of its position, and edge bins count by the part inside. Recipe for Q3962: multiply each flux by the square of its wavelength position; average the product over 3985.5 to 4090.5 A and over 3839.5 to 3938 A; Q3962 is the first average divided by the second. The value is 1.6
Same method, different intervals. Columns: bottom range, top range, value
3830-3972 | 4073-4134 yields 1.65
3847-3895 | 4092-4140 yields 1.57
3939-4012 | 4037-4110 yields 1.29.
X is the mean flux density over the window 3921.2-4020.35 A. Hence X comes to 10.9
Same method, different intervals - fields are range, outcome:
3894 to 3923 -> 11.3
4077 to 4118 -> 13.7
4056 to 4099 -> 13.9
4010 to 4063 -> 14.9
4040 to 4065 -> 14.1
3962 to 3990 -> 9.35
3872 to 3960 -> 9.87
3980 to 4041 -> 14.6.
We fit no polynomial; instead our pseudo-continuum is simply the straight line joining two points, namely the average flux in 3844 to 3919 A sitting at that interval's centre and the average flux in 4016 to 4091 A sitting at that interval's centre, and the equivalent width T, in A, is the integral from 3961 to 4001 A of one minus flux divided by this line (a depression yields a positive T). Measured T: 7.1 A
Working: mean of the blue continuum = 10.4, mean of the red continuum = 14.6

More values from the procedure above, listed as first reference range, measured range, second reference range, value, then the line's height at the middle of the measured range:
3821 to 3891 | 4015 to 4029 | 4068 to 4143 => -3.4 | 12.5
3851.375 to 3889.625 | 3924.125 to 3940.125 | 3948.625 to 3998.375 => 5.1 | 10.3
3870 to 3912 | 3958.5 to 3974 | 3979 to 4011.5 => 7.4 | 12.8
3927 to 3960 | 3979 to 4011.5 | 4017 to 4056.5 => -4.0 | 12.3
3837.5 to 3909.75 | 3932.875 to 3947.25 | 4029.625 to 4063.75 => 4.4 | 11.7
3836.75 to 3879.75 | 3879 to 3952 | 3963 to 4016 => 8.0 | 10.9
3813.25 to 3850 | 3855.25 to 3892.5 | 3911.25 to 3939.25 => -4.9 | 8.72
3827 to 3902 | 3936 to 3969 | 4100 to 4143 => 5.9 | 11.1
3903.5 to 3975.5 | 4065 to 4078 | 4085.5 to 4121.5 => -1.4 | 12.8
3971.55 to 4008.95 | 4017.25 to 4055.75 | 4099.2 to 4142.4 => -4.6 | 13.4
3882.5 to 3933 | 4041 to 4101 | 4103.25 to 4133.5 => -2.5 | 13.4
